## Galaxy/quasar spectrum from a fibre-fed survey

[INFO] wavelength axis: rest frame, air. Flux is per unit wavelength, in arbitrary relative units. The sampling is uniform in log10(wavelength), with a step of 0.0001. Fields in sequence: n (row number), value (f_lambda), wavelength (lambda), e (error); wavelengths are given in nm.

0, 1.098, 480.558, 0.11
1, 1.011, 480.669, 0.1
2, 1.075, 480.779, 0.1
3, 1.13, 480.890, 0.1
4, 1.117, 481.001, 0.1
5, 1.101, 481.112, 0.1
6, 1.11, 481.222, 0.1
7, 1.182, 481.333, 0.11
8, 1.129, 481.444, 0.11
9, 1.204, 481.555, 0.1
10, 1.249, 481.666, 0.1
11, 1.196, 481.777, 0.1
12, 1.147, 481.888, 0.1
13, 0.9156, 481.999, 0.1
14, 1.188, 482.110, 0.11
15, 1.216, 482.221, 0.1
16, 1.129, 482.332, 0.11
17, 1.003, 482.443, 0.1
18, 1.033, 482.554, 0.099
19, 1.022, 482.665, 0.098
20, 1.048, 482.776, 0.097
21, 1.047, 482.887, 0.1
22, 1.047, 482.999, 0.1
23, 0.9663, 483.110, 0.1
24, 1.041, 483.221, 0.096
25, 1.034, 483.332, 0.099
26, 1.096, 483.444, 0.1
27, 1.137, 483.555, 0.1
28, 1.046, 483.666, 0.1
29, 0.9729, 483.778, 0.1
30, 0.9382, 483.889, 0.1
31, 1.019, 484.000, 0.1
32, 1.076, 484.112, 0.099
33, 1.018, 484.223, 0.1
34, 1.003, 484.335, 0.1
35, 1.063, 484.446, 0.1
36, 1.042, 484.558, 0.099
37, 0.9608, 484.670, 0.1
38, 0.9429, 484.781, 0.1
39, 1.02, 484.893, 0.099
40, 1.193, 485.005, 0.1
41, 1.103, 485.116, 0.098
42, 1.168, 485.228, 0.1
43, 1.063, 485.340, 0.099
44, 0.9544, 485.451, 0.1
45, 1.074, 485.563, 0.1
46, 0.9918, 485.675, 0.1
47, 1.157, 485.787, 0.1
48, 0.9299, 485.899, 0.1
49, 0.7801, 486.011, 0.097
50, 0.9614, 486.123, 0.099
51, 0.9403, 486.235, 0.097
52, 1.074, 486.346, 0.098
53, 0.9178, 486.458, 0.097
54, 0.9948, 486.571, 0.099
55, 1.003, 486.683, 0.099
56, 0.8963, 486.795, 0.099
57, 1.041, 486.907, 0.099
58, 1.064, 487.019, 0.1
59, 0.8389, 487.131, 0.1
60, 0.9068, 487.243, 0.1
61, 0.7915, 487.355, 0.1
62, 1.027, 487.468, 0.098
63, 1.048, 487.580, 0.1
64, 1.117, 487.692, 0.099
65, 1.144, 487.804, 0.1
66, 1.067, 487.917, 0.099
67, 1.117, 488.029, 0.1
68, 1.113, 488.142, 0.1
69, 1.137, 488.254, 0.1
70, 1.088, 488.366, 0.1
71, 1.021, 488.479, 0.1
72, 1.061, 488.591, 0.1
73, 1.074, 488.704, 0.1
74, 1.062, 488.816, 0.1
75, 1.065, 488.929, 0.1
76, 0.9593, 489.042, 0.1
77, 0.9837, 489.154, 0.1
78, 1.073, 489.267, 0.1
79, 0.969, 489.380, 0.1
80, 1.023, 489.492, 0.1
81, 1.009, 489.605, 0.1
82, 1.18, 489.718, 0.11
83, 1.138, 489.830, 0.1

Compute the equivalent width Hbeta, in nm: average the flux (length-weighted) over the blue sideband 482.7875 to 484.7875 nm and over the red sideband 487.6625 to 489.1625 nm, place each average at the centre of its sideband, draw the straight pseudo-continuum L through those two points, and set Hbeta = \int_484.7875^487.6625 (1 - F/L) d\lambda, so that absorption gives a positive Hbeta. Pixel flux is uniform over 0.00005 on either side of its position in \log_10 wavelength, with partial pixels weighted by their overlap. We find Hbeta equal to 0.15 nm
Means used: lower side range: 1.03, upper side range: 1.07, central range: 0.998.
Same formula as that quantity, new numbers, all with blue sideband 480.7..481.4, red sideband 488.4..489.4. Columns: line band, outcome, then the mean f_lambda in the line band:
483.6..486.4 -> 0.14 nm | 1.02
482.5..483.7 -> 0.05 nm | 1.05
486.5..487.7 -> 0.09 nm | 0.969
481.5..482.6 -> -0.02 nm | 1.13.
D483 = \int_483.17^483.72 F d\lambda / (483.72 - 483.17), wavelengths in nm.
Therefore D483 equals 1.07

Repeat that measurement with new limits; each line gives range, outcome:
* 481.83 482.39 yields 1.12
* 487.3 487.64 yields 0.957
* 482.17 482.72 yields 1.08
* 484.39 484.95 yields 1.01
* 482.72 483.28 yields 1.03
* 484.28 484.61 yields 1.04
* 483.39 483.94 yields 1.04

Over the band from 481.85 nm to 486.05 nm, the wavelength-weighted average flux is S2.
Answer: 1.04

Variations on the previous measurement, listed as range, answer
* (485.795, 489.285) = 1.01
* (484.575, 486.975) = 1.01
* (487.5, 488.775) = 1.09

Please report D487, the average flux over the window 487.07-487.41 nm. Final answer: 0.85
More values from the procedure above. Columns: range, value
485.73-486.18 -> 0.956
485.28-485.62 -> 1.03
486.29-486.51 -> 1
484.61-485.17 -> 1.04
